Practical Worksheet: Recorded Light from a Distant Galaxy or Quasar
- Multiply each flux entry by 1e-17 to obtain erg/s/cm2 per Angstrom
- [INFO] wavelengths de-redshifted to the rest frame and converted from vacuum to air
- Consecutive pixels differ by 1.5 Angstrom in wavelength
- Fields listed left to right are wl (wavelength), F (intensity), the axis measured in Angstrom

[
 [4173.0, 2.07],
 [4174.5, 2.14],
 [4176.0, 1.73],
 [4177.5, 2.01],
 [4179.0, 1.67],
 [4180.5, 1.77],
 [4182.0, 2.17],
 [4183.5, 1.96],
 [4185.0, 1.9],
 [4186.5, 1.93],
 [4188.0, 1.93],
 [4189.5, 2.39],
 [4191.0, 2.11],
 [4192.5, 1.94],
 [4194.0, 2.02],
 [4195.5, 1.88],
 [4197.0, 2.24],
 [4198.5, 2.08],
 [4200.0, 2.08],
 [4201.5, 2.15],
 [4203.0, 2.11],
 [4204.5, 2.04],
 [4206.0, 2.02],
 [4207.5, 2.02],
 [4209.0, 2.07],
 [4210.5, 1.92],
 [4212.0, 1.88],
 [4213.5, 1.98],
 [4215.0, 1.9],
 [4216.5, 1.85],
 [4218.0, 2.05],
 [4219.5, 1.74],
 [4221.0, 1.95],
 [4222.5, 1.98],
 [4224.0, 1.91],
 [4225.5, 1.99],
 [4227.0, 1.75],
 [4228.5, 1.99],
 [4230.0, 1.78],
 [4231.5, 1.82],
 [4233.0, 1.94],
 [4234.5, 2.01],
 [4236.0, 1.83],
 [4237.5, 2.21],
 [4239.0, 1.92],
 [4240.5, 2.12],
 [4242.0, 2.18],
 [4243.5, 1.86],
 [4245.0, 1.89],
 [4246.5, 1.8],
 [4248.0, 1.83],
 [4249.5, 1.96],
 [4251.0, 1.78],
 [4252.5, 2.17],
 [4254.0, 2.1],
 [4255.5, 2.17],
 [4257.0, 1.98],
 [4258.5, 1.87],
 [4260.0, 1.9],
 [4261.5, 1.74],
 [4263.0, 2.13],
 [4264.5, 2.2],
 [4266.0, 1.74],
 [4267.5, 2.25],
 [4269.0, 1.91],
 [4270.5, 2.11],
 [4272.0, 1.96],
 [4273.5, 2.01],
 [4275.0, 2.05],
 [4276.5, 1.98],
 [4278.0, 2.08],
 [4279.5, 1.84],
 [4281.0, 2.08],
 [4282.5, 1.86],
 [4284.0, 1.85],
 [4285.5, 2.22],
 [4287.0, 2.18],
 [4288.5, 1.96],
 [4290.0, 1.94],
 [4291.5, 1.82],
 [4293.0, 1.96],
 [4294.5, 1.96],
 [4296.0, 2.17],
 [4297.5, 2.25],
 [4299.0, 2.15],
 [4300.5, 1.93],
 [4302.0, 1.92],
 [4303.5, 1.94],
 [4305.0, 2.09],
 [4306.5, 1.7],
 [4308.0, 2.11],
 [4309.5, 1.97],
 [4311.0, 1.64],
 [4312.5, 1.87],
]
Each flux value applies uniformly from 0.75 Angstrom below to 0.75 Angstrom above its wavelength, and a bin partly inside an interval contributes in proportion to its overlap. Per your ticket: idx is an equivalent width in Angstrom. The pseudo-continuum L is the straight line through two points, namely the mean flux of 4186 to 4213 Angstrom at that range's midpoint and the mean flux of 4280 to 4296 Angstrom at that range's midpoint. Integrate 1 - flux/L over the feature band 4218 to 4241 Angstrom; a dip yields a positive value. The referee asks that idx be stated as 1.1 Angstrom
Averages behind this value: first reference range 2.05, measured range 1.93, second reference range 1.99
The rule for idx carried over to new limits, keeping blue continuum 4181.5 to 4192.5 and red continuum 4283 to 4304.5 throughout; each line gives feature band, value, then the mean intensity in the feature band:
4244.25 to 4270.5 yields 0.7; 1.97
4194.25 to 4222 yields 0.6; 2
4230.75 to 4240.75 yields 0.3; 1.97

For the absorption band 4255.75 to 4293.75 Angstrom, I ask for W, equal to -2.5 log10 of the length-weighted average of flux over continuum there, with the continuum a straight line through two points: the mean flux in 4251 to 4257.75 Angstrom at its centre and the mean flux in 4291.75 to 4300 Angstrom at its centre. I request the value 0.05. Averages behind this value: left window 2.07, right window 2.08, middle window 1.99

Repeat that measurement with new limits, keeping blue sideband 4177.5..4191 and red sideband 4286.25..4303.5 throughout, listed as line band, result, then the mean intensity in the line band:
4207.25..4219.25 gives 0.02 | 1.95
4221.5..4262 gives 0.03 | 1.94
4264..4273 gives -0.01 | 2.02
